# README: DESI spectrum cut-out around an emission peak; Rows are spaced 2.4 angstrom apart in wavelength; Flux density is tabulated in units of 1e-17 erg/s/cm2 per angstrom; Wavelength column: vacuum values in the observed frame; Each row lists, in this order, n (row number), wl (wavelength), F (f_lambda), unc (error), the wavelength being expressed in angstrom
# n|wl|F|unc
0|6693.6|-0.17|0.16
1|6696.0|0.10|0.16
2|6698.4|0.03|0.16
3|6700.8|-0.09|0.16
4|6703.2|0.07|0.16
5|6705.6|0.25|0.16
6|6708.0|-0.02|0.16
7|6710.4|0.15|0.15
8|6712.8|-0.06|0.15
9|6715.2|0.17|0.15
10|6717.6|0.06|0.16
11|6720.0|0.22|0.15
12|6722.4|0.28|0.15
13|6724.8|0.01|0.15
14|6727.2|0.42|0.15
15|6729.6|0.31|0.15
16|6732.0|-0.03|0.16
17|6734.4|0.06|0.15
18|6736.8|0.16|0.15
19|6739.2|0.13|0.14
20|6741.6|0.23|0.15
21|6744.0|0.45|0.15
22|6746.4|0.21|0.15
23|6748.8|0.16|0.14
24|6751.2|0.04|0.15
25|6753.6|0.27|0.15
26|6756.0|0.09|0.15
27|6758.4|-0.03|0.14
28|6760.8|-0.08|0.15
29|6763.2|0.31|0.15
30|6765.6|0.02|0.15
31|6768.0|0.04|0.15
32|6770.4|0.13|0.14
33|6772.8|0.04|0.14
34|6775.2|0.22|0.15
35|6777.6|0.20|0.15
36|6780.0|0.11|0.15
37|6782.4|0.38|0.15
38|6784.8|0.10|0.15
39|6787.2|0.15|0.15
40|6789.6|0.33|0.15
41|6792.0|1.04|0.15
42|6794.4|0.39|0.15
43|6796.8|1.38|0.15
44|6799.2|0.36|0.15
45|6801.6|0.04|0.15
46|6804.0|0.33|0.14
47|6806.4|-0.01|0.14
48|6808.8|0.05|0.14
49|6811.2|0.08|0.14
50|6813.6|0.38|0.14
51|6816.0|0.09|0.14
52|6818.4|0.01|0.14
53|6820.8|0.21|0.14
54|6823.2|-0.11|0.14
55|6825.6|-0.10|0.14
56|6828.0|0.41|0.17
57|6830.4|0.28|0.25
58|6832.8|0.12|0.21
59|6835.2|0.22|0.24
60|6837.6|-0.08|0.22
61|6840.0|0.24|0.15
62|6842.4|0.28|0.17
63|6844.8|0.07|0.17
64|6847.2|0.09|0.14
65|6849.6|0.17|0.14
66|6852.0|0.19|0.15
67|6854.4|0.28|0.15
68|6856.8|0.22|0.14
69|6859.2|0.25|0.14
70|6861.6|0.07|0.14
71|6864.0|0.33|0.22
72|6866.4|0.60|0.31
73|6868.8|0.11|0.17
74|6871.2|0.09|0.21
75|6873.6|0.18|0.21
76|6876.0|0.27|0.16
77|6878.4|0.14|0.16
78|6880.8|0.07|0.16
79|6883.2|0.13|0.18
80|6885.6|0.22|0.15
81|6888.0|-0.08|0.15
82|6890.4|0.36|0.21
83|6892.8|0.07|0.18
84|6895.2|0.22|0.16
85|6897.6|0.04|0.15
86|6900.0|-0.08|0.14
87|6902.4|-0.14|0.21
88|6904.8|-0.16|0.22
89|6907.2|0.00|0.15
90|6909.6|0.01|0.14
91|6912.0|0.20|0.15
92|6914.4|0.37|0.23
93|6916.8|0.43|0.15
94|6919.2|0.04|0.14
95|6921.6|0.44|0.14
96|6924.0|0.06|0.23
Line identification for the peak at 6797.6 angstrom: [O II]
